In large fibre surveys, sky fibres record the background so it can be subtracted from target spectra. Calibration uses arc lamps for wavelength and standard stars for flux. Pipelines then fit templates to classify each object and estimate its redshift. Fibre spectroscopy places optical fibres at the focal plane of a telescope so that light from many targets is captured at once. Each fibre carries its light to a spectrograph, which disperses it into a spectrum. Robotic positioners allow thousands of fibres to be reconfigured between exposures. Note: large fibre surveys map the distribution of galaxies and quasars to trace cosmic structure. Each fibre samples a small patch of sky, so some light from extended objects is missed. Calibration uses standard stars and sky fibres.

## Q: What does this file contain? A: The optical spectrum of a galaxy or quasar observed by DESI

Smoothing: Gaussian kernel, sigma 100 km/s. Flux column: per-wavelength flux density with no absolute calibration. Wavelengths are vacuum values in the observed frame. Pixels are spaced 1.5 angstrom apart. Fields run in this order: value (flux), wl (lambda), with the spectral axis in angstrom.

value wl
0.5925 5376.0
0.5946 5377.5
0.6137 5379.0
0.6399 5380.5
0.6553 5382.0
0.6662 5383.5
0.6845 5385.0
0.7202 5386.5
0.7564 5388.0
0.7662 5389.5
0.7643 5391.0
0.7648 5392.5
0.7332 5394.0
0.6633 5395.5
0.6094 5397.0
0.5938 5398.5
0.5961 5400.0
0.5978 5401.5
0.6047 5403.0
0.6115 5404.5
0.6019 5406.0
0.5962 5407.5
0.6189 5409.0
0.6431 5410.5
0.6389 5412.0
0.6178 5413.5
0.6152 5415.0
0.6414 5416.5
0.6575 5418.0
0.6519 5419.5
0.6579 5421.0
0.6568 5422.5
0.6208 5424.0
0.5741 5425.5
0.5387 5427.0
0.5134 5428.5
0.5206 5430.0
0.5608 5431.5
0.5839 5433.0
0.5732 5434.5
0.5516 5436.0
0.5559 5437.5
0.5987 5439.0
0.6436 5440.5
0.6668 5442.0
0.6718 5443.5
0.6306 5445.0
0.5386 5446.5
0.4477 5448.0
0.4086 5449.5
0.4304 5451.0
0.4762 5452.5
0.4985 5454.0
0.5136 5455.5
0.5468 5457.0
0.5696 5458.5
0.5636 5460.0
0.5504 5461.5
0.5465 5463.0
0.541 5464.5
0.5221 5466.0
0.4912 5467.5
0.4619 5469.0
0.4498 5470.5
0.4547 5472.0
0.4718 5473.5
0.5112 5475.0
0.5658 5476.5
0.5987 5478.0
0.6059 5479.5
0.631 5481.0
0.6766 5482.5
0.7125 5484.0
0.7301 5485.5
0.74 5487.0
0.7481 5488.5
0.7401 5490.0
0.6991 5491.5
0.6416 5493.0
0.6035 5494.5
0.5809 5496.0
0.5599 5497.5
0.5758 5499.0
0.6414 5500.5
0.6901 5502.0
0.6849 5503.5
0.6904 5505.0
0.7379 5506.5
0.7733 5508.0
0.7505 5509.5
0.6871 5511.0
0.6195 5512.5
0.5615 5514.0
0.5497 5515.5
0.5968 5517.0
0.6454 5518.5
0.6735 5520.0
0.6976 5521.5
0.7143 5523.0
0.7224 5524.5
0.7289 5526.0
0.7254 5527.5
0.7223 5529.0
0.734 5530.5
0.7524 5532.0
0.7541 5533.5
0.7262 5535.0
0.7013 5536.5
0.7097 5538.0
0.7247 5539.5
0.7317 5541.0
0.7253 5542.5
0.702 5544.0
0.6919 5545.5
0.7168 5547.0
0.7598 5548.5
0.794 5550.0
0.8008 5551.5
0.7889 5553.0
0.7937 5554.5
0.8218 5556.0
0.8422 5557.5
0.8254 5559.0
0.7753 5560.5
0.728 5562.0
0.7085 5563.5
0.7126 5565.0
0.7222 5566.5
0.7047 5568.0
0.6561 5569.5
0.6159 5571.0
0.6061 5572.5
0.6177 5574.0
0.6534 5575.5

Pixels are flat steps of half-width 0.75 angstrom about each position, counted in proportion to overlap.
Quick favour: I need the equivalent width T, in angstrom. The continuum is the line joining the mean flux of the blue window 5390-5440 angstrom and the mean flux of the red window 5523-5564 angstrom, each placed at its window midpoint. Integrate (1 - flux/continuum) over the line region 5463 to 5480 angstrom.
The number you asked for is 4.0 angstrom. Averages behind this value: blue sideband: 0.617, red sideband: 0.748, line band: 0.516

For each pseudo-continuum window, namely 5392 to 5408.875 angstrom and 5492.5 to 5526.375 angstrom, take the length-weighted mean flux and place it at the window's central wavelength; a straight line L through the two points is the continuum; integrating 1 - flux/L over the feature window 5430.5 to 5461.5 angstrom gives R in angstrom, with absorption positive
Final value 4.4 angstrom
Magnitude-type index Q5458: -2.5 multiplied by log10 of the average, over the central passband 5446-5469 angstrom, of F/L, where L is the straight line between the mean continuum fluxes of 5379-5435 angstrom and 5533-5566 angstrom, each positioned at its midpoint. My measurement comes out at 0.31 mag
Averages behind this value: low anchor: 0.635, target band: 0.508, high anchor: 0.751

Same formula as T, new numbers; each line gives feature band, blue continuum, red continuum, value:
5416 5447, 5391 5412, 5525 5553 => 2.76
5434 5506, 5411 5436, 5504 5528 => 6.38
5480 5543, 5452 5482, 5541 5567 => -3.98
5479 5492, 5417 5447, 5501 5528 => -0.96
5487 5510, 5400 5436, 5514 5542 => -0.13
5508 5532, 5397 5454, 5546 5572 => 0.71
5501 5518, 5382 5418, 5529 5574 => 1.08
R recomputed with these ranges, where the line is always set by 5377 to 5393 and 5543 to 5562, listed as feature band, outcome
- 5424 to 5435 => 2.44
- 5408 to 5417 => 1.00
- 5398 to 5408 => 1.45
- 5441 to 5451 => 2.35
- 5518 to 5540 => 1.33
